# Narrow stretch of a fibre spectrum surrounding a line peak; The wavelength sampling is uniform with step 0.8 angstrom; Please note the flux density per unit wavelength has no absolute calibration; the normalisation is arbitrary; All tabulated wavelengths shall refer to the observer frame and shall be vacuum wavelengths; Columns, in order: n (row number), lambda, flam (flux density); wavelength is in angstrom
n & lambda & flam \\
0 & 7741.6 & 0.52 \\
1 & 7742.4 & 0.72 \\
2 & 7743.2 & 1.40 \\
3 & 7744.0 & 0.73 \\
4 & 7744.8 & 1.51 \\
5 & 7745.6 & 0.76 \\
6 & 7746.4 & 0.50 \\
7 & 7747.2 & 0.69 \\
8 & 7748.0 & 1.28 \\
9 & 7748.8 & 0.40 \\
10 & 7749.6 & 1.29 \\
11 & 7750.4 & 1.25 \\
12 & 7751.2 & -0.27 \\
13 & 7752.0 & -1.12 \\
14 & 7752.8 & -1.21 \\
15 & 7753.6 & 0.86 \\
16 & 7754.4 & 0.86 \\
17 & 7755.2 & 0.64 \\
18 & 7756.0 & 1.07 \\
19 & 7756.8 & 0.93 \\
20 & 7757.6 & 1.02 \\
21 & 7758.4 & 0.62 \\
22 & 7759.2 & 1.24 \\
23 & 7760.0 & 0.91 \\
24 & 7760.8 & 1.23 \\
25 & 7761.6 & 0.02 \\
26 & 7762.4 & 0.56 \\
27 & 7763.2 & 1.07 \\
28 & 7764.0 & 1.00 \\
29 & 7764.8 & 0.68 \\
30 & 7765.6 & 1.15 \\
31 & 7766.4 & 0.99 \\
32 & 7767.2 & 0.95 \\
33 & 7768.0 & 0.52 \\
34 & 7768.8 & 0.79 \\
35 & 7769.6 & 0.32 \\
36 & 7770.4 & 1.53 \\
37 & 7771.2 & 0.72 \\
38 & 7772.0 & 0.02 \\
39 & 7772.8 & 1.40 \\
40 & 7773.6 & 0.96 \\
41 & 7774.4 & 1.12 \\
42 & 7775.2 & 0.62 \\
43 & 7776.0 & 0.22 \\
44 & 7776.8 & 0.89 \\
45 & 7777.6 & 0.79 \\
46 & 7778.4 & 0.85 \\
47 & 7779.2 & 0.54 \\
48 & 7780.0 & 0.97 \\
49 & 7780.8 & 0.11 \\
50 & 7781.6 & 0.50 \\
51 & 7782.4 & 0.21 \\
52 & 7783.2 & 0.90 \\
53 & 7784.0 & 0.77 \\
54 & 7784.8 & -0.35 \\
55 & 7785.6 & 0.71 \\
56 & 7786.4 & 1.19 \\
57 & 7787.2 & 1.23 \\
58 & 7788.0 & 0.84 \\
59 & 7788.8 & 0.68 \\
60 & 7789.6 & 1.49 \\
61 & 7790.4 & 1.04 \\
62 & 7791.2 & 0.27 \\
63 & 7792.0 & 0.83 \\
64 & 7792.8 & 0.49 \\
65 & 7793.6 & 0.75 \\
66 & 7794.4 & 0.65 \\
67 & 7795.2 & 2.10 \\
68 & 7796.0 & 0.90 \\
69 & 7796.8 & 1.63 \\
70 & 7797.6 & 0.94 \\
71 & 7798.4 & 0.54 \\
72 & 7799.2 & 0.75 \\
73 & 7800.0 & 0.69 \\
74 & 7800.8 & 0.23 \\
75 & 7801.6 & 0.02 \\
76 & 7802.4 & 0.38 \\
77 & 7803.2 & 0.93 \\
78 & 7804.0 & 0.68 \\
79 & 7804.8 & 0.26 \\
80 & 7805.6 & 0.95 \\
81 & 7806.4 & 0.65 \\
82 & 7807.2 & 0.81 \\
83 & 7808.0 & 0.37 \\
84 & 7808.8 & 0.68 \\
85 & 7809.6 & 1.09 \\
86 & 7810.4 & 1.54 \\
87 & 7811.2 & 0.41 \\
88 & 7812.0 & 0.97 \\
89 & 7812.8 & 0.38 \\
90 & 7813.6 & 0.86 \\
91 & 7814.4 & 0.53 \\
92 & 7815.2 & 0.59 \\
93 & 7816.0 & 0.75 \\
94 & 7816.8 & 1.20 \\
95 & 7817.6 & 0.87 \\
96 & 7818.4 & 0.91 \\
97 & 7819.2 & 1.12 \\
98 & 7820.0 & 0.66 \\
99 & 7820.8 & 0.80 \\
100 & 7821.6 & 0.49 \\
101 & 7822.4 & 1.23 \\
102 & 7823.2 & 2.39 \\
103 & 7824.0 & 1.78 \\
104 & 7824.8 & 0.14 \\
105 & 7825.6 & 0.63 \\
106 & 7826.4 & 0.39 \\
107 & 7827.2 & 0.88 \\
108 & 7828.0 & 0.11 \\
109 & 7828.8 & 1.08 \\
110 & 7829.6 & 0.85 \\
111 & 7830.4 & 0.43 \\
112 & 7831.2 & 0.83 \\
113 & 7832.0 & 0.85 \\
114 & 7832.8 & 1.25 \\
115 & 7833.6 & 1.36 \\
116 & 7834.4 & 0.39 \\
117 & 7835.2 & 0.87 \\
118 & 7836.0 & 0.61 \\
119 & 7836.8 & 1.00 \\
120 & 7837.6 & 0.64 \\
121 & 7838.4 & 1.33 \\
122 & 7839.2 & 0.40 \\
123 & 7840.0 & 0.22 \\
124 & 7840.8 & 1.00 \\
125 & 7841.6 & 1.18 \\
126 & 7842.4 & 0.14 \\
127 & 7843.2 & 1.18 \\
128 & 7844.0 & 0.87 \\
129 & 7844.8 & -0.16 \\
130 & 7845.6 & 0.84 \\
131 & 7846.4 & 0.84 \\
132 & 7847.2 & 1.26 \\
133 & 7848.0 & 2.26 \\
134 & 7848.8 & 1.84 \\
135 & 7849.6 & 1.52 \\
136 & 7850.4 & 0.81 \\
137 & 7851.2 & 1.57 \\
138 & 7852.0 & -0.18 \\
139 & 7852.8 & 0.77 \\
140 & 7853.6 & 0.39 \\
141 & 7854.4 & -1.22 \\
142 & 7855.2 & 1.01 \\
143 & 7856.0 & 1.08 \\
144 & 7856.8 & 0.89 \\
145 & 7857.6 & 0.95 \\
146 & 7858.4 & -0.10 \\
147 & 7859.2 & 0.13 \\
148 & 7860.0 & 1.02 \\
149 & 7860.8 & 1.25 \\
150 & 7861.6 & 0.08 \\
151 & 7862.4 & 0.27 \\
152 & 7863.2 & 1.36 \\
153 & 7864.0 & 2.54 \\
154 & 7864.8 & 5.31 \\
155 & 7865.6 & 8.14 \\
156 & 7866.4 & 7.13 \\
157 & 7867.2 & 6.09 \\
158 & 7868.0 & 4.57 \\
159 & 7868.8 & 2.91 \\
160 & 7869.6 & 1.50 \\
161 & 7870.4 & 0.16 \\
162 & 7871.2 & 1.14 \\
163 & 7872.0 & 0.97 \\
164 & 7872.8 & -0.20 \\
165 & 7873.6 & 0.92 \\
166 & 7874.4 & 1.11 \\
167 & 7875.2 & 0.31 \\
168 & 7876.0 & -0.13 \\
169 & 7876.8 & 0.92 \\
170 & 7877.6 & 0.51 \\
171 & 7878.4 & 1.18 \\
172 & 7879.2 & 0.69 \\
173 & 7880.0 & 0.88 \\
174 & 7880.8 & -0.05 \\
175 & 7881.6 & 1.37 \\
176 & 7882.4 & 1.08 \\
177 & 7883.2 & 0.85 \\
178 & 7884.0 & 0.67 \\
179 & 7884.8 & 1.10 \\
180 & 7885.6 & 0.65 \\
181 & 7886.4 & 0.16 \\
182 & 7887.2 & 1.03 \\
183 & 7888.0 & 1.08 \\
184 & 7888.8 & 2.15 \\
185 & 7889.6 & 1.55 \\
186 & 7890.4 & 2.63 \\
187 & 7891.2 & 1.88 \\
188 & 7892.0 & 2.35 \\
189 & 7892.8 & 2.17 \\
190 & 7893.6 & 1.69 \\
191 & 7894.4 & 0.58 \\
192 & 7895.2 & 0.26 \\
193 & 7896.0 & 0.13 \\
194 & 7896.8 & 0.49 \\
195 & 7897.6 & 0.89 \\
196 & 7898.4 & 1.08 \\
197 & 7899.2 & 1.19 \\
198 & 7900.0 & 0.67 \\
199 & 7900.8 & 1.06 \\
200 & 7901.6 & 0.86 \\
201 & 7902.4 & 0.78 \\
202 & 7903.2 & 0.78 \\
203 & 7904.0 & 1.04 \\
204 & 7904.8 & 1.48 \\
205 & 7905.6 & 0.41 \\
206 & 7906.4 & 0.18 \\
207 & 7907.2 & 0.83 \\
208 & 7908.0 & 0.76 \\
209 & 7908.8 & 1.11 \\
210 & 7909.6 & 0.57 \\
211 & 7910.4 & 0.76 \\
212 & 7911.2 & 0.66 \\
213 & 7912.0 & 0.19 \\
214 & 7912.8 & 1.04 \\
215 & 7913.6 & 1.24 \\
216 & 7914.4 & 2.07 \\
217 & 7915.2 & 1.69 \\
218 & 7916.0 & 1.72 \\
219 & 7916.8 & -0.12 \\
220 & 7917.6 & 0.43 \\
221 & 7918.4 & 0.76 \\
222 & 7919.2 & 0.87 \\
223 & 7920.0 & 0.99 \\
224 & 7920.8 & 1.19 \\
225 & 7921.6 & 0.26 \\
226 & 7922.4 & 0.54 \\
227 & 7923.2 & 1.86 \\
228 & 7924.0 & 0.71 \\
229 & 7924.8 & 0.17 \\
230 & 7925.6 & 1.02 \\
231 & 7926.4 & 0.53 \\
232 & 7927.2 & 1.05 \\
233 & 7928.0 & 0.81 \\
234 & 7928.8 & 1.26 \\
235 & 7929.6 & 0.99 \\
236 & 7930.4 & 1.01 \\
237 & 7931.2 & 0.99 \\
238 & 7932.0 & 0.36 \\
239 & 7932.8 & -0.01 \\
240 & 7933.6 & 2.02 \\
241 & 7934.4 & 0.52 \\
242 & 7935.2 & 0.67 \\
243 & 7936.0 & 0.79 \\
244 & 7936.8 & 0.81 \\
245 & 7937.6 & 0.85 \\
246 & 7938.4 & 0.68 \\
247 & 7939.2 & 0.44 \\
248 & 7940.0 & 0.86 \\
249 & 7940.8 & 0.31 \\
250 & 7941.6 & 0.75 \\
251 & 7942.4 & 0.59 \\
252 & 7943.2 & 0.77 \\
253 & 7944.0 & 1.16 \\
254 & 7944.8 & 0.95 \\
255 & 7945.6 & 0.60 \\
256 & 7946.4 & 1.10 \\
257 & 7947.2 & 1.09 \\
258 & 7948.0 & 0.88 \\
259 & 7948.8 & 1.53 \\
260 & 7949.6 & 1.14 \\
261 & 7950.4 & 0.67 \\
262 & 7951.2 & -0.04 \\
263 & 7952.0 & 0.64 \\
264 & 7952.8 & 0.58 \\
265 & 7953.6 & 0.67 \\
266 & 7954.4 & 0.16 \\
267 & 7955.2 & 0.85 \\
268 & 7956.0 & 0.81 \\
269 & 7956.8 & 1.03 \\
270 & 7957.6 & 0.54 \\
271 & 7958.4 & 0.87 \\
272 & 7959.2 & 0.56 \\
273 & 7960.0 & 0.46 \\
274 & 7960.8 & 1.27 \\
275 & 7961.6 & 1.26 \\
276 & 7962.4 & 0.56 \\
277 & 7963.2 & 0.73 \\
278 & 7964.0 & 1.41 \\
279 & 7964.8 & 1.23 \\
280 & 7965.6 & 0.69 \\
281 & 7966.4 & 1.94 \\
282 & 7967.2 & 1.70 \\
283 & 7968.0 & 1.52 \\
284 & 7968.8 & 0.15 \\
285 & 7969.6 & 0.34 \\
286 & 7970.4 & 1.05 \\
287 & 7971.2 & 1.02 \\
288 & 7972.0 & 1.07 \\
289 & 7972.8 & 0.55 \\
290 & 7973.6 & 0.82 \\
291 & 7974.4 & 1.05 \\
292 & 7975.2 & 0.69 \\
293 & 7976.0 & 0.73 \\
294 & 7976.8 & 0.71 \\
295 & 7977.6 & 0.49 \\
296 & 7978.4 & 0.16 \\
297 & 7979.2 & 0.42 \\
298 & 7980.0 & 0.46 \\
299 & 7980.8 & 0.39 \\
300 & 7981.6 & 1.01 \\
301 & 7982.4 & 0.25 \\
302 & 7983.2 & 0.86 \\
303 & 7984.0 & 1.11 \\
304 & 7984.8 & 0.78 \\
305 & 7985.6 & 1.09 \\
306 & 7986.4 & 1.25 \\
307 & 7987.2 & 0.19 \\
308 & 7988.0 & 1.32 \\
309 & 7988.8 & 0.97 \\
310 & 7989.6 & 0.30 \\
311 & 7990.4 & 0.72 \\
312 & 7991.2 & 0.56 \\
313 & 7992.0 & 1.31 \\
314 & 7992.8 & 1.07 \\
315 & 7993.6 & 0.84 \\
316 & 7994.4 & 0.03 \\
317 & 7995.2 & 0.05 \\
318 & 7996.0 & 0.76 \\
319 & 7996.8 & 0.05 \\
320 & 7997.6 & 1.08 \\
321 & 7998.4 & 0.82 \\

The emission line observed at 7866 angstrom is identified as H-alpha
